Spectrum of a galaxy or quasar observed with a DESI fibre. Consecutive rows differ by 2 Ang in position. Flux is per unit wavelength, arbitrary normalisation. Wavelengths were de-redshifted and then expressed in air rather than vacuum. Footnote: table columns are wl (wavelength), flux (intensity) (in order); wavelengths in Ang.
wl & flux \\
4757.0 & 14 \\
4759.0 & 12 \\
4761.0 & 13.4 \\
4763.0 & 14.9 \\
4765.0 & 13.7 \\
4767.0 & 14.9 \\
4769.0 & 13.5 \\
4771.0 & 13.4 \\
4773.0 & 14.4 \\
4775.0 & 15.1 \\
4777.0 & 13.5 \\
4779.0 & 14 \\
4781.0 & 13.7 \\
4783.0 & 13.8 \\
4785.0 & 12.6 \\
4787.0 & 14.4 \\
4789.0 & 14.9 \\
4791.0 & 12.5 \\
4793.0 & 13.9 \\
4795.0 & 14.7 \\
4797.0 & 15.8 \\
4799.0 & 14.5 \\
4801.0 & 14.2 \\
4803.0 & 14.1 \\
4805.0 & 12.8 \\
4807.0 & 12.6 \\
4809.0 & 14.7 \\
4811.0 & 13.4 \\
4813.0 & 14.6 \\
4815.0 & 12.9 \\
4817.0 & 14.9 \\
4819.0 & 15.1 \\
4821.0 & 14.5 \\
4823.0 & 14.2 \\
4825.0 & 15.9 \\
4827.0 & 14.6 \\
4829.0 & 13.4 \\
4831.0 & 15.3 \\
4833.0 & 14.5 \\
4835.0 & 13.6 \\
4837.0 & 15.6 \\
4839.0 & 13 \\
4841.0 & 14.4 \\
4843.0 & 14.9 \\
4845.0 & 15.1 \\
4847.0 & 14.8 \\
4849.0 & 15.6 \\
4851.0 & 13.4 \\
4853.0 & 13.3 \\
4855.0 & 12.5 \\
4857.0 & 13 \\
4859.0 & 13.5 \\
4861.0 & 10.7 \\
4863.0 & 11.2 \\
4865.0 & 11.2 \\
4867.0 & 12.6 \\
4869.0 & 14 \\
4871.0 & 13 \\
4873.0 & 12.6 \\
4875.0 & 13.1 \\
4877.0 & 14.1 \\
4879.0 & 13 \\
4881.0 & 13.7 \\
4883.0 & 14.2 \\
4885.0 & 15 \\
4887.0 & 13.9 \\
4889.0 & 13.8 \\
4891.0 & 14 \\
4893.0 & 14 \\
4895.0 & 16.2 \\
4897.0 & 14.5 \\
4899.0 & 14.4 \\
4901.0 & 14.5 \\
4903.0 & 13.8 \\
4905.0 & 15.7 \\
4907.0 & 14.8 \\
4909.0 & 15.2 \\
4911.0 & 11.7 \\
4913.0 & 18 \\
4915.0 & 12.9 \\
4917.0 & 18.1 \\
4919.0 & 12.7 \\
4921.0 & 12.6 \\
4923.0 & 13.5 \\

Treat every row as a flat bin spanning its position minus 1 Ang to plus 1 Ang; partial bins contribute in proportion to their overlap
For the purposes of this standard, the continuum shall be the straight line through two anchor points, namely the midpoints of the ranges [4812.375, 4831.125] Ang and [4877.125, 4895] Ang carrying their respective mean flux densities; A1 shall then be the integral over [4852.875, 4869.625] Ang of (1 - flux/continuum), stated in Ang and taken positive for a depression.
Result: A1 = 2.2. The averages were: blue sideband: 14.5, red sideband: 14.1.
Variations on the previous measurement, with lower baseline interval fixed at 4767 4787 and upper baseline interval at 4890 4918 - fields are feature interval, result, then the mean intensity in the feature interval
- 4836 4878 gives 3.1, 13.4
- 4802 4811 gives 0.4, 13.5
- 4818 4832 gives -0.5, 14.7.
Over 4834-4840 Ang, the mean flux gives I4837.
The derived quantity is 14.1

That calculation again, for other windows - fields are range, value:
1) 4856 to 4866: 11.9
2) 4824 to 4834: 14.7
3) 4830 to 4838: 14.8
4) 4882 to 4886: 14.6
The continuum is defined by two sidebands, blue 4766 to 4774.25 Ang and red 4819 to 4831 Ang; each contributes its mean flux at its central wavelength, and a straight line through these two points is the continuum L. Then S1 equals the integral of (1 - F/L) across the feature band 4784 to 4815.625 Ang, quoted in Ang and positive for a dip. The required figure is 1.0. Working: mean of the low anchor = 14.1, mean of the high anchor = 14.6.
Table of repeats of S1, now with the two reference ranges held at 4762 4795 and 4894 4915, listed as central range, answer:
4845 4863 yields 1.4 Ang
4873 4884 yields 0.8 Ang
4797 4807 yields 0.1 Ang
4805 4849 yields -0.3 Ang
